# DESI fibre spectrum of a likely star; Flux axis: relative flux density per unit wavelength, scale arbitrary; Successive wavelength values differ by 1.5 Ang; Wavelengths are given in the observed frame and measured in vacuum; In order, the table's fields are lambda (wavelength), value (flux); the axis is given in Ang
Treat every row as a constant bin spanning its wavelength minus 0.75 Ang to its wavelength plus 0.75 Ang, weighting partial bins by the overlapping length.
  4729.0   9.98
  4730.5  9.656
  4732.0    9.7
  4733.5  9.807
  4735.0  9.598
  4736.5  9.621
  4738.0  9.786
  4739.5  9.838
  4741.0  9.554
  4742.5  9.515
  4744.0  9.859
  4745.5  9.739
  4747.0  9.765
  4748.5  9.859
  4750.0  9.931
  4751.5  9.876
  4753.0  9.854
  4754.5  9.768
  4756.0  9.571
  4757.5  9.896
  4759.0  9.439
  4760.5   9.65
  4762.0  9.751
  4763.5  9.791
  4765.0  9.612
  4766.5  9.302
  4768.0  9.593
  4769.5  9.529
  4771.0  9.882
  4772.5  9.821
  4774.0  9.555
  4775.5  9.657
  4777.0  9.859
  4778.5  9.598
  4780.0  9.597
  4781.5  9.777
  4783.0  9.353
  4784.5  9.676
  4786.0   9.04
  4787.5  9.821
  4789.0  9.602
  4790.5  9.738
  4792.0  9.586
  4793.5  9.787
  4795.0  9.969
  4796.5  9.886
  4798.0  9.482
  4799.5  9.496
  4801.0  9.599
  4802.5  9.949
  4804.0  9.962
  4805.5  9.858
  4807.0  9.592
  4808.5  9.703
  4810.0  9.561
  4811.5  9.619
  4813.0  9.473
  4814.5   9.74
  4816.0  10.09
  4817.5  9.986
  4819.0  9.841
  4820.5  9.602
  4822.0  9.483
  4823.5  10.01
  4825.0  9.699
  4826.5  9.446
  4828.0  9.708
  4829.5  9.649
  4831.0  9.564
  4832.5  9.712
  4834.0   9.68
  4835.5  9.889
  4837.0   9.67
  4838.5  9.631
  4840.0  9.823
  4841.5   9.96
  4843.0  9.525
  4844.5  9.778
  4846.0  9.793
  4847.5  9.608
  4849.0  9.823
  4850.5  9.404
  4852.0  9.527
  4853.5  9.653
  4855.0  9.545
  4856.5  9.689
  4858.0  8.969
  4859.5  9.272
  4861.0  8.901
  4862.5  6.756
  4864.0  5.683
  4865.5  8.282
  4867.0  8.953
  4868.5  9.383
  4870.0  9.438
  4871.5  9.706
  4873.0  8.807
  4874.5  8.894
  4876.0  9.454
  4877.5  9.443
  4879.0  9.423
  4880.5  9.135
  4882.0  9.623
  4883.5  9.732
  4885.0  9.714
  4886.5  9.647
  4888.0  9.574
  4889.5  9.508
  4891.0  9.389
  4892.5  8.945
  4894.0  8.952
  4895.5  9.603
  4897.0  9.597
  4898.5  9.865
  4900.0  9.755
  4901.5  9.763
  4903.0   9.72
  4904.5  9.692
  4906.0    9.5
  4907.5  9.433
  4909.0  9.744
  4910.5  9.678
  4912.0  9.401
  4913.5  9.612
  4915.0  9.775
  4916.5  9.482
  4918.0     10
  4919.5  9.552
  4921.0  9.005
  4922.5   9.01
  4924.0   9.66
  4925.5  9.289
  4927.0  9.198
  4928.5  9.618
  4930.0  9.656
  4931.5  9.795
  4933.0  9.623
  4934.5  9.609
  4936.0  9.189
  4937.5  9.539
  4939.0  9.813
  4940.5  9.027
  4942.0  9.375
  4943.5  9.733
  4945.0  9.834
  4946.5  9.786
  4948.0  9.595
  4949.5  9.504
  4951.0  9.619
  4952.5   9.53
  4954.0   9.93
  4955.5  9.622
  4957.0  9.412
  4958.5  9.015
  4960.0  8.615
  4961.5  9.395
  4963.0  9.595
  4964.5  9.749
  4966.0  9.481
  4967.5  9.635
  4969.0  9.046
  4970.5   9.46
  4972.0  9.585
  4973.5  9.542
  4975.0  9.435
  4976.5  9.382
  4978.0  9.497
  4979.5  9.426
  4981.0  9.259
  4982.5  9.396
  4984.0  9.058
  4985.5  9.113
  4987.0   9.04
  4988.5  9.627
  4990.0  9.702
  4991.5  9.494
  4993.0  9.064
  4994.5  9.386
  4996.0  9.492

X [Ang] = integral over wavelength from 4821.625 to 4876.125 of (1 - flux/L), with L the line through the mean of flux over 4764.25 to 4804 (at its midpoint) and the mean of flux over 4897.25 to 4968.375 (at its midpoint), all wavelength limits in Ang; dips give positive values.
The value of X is 1.6 Ang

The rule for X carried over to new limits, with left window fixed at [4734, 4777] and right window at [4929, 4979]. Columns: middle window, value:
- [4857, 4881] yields 2.0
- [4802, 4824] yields -0.3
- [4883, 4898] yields 0.2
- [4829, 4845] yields -0.2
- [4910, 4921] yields -0.1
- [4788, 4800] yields 0.0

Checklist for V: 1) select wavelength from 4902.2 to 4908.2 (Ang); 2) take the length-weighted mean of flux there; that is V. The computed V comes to 9.59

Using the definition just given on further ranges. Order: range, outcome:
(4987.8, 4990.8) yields 9.66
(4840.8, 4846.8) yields 9.76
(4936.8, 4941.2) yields 9.46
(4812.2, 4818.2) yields 9.82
